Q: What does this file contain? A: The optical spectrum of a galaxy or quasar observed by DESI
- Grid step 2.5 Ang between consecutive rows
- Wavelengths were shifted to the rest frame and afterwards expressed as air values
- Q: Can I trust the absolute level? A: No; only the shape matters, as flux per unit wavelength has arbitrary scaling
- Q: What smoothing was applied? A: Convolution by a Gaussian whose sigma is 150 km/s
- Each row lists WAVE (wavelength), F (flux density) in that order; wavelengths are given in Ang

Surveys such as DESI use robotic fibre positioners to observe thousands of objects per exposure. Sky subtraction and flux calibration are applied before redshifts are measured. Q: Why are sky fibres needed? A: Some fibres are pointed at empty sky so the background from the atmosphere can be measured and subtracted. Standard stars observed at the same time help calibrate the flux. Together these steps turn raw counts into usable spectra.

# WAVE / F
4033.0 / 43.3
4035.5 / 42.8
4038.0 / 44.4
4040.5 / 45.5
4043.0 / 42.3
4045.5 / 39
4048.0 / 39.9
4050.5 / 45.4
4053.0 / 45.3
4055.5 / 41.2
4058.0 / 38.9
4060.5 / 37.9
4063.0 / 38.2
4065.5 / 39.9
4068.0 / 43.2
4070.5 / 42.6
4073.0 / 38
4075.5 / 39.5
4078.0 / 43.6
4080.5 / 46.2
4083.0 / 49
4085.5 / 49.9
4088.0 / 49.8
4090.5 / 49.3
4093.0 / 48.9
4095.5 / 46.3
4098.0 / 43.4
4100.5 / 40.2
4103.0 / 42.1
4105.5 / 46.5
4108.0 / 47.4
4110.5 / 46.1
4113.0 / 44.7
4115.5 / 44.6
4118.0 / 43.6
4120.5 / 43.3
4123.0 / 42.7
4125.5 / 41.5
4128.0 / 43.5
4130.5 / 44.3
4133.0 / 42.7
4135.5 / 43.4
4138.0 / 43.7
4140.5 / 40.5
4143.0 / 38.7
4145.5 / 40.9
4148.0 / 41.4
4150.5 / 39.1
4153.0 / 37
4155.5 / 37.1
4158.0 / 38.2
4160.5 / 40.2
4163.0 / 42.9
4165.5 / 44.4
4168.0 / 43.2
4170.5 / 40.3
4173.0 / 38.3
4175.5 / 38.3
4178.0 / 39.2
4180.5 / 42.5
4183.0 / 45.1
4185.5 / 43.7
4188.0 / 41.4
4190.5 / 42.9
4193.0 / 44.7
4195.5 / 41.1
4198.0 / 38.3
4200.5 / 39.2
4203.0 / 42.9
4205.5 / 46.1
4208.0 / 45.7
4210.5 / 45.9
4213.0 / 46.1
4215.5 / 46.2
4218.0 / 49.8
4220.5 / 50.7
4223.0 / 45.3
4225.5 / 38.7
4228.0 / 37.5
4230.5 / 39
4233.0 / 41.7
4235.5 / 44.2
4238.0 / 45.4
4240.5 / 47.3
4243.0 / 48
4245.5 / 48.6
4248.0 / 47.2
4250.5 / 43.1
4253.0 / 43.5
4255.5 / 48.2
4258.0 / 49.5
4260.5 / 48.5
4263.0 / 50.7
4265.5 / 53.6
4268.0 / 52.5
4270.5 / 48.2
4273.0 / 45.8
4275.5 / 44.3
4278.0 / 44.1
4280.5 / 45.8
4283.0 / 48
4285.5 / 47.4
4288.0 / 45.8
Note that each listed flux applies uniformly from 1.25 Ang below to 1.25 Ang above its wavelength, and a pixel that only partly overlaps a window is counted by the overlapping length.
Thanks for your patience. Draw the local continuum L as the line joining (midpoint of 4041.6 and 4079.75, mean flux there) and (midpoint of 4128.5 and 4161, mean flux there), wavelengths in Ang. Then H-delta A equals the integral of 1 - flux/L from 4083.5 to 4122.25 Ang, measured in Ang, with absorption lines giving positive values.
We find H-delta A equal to -4.7 Ang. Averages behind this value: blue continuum 41.1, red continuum 40.6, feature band 45.8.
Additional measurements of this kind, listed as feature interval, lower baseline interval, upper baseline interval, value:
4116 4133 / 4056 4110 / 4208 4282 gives 0.5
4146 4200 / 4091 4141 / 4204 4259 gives 4.6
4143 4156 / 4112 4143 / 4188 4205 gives 1.0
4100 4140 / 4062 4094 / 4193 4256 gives 0.6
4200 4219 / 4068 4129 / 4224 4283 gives 0.1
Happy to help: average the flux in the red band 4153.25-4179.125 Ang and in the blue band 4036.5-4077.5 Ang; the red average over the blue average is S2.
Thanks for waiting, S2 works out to 0.97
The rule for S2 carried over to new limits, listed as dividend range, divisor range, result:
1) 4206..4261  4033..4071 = 1.09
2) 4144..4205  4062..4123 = 0.92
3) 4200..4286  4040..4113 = 1.05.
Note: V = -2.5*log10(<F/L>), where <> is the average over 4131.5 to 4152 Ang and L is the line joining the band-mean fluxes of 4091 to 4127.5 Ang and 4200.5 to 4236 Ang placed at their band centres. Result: 0.08 mag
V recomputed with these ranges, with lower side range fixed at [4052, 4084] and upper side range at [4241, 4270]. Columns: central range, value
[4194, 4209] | 0.11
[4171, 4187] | 0.11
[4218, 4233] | 0.11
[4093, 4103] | -0.03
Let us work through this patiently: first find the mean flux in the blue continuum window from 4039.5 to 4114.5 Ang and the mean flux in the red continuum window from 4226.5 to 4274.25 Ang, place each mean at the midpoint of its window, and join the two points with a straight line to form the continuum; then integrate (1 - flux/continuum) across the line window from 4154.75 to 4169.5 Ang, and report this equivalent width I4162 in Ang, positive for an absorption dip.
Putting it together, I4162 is 1.28 Ang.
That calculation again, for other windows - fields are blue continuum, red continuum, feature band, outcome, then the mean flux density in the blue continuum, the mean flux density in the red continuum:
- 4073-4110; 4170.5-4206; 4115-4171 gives 2.4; 45.6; 41.6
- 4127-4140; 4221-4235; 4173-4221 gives -1.8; 43.3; 41.2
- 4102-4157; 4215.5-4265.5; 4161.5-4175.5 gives 0.7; 42.5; 45.8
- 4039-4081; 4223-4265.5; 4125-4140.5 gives 0.0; 41.5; 45.3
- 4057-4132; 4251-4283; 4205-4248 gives 1.6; 43.8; 47.8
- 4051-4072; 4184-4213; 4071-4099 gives -3.0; 41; 43.1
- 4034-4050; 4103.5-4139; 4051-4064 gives 0.7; 42.5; 44.1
